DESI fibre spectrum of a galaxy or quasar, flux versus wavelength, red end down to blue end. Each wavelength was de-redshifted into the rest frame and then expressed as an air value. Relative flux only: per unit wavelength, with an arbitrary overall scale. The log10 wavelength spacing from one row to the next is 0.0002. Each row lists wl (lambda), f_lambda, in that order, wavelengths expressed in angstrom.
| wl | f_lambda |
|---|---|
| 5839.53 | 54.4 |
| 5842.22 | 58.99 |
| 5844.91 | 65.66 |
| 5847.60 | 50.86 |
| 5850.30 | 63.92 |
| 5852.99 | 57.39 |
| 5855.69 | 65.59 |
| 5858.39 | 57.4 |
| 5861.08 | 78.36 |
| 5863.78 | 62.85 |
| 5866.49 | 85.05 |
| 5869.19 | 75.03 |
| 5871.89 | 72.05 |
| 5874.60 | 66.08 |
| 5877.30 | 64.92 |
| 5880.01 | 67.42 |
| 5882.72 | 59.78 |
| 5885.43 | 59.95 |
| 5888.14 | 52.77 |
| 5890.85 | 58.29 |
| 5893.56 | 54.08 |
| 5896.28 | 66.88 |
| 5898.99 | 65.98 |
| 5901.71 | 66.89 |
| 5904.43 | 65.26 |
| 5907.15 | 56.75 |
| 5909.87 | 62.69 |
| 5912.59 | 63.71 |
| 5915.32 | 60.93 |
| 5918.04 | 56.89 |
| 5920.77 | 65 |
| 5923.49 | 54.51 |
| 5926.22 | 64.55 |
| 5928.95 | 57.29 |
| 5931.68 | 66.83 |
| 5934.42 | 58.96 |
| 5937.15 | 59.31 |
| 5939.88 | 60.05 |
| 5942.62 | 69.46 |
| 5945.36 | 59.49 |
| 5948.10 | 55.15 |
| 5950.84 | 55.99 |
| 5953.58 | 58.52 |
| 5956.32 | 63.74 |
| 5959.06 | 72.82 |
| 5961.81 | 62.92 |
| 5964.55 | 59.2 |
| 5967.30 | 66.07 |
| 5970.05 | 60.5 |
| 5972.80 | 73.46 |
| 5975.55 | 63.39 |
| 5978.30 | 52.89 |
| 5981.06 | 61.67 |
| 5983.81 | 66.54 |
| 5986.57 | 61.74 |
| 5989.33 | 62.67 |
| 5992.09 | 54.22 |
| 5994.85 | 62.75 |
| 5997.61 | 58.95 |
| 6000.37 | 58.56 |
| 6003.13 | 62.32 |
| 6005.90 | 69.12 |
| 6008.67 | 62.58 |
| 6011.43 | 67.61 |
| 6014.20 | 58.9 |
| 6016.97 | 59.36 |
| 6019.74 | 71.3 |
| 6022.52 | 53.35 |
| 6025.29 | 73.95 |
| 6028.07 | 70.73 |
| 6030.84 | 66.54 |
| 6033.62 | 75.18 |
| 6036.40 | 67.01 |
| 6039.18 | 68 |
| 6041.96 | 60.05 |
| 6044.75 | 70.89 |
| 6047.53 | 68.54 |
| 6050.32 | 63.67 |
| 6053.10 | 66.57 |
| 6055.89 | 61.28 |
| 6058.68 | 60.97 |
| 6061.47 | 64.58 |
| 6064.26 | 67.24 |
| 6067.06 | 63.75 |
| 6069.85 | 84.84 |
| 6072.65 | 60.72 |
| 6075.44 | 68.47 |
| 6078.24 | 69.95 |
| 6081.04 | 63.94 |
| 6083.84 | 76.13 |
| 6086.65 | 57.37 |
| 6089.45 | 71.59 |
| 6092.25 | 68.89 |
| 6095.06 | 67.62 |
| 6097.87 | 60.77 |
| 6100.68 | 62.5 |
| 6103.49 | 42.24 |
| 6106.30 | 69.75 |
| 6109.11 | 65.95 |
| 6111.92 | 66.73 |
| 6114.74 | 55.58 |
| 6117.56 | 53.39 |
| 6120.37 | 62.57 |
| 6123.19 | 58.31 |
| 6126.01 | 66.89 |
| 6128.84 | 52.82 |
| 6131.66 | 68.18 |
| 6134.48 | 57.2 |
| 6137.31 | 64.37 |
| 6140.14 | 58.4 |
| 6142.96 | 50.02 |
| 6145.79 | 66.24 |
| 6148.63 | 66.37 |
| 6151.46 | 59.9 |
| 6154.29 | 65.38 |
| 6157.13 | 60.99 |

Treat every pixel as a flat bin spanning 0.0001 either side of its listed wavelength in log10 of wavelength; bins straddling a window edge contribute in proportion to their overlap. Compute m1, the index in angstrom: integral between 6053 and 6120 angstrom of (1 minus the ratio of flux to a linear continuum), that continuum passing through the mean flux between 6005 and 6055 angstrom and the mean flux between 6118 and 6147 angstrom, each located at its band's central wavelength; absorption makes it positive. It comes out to -1.7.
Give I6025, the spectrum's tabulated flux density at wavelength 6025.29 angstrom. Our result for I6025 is 73.95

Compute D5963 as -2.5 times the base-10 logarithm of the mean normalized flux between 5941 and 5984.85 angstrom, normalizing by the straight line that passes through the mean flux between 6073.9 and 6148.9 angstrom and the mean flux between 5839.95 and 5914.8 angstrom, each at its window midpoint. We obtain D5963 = 0.01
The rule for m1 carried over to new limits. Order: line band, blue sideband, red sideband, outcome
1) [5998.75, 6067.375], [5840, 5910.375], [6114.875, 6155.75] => -3.9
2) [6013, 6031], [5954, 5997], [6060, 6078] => 0.2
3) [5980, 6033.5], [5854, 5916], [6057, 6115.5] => 1.2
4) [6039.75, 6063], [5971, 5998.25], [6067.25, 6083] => 0.9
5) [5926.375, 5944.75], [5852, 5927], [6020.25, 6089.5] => 0.8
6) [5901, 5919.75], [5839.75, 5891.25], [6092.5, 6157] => 0.6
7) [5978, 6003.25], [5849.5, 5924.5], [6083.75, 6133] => 1.1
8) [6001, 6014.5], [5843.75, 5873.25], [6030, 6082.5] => 0.5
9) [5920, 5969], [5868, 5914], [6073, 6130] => 1.3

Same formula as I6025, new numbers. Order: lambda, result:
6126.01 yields 66.89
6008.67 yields 62.58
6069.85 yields 84.84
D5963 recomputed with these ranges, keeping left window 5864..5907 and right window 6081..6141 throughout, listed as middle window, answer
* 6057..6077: -0.07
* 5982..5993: 0.04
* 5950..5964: 0.02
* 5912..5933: 0.06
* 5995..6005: 0.05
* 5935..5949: 0.06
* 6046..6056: -0.04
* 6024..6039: -0.12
